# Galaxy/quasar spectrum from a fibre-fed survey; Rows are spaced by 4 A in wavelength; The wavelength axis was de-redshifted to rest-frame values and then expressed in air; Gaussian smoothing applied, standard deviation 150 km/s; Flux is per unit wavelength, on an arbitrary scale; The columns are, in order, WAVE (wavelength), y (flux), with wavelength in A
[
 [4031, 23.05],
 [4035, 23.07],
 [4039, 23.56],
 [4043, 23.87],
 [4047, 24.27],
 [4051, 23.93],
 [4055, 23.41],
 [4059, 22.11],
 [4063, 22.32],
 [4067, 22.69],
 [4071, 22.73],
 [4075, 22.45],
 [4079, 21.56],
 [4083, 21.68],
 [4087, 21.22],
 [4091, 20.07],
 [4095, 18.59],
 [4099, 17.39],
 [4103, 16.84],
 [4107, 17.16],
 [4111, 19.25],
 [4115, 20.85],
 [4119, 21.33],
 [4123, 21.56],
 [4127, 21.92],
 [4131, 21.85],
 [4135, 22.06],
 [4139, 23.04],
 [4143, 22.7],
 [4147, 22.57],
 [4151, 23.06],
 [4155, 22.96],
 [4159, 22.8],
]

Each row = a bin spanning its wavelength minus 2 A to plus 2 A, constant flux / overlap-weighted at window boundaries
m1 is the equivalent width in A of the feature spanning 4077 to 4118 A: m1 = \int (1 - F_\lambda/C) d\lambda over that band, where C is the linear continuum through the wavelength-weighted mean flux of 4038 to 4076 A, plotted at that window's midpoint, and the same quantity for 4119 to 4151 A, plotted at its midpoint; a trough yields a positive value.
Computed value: 5.7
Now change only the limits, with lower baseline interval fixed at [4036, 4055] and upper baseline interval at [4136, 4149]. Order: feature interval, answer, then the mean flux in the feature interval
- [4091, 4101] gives 2.08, 18.4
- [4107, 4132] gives 2.38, 20.8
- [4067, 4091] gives 1.64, 21.8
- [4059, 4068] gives 0.46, 22.4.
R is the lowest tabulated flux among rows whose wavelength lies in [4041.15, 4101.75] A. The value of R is 17.39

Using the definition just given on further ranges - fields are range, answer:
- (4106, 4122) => 17.16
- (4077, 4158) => 16.84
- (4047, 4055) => 23.41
